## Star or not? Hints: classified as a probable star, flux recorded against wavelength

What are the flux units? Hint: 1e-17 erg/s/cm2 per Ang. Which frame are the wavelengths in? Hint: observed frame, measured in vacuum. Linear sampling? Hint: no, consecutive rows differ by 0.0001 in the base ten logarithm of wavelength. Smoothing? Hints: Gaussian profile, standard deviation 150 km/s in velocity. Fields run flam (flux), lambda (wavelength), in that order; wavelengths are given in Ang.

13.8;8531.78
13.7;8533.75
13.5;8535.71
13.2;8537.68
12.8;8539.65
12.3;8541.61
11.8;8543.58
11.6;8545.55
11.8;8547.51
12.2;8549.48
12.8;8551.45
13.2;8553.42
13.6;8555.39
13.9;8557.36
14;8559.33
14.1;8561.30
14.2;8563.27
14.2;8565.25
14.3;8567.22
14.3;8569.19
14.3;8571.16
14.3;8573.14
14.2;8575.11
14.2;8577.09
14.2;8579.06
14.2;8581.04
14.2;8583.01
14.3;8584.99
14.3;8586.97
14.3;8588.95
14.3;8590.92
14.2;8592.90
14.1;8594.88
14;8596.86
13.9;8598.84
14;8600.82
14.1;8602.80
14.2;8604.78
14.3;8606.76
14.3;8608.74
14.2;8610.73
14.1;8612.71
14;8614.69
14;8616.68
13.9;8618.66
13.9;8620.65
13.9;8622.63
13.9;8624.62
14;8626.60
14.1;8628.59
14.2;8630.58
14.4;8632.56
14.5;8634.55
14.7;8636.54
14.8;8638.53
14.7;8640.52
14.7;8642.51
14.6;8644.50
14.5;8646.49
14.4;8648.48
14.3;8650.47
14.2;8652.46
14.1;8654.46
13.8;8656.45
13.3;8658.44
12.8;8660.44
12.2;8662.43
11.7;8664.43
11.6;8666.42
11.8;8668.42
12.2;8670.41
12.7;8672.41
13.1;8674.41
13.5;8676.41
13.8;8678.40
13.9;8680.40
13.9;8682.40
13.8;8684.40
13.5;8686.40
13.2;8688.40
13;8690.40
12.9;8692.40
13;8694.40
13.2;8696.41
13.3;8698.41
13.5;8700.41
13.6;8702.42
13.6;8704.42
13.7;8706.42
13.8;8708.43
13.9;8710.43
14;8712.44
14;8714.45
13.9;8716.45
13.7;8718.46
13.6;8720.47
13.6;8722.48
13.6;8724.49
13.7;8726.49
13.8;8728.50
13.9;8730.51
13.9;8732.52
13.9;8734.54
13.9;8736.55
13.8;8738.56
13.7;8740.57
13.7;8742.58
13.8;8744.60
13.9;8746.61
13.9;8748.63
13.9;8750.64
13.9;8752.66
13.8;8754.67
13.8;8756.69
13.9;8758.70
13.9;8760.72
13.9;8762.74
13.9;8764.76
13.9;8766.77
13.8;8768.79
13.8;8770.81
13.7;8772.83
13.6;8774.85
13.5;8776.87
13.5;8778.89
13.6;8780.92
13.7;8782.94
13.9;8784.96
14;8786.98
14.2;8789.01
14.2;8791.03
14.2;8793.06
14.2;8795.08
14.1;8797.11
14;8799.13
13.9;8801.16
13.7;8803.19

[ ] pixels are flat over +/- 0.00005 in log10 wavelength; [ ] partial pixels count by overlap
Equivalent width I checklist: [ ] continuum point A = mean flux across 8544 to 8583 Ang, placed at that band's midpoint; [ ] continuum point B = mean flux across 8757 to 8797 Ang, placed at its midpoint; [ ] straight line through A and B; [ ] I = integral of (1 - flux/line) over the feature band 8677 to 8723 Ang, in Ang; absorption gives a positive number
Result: 0.7 Ang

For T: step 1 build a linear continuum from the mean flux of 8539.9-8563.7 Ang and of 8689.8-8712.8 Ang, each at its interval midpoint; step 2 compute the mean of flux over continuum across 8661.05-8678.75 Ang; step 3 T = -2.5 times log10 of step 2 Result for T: 0.07 mag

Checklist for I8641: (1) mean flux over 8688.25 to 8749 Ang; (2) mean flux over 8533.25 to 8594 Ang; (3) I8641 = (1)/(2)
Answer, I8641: 1.00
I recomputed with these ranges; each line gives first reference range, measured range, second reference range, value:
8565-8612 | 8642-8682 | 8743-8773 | 2.0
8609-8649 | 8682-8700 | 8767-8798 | 1.0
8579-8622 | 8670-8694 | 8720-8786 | 1.1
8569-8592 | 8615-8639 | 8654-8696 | -0.9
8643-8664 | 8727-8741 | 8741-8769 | 0.0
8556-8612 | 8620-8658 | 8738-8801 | -0.6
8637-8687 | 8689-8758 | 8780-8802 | 0.4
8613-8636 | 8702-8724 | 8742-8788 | 0.2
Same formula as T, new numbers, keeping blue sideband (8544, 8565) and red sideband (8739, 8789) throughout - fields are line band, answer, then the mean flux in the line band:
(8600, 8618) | -0.06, 14.1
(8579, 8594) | -0.08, 14.2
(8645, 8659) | -0.05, 14.1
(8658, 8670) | 0.11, 12.2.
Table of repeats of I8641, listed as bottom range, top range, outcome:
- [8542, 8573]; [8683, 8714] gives 1.01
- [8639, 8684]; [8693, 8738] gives 1.02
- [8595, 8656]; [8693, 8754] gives 0.96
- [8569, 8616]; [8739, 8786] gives 0.97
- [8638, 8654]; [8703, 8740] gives 0.95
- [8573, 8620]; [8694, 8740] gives 0.97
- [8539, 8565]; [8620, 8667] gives 1.07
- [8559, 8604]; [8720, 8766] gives 0.97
